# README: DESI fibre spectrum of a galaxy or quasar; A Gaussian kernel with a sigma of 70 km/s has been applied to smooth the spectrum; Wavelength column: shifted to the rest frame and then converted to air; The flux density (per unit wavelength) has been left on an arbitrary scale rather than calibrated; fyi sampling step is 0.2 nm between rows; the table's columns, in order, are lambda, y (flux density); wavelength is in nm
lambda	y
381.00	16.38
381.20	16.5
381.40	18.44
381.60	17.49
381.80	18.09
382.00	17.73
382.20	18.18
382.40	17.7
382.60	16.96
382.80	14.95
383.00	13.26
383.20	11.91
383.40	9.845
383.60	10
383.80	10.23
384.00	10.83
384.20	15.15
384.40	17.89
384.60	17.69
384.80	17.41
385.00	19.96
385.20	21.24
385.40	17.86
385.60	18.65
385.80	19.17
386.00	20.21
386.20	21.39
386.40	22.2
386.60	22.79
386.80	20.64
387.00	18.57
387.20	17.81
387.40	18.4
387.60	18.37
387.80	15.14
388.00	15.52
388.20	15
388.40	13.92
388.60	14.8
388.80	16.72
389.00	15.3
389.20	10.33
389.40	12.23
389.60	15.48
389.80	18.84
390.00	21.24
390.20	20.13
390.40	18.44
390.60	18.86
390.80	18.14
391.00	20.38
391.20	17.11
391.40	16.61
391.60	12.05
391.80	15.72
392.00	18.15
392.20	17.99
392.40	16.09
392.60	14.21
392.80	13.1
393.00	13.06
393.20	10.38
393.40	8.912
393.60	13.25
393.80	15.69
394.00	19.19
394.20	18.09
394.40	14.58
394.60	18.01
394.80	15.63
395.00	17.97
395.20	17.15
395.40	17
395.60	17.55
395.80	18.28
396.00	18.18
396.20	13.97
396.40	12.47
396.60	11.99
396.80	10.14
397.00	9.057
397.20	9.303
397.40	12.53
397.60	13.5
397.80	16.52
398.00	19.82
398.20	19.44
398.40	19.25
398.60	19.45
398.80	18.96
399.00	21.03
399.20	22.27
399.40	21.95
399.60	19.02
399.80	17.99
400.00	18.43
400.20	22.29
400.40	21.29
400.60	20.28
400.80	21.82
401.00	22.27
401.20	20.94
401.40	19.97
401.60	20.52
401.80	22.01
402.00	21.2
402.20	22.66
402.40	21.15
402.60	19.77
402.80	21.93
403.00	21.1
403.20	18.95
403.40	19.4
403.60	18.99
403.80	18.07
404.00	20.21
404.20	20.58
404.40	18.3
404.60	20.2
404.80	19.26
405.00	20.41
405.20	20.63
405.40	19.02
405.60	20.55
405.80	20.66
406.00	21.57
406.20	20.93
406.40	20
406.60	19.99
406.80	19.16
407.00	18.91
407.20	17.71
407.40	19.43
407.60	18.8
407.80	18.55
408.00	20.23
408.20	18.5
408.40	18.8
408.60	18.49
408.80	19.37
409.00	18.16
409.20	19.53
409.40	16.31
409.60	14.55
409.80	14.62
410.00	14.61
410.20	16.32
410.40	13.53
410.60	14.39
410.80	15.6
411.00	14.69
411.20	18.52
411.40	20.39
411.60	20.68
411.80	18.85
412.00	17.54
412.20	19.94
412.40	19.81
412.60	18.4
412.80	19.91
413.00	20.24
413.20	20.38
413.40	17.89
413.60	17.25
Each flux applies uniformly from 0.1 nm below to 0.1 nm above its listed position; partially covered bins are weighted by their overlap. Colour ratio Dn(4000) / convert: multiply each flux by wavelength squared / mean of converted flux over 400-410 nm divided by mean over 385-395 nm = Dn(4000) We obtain 1.26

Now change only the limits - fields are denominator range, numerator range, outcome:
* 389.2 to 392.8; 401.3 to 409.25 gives 1.26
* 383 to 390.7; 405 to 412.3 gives 1.22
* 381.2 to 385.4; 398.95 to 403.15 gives 1.45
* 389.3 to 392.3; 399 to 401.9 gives 1.25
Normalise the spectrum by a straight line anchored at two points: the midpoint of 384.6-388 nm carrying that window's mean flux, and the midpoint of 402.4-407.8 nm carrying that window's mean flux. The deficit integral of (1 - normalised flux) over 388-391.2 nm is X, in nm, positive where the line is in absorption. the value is 0.443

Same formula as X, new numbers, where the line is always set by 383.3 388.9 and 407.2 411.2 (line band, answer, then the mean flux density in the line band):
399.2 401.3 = -0.443 nm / 20.7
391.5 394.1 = 0.400 nm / 14.4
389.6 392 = -0.112 nm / 17.9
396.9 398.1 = 0.255 nm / 13.5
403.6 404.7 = -0.149 nm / 19.4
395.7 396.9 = 0.205 nm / 14.2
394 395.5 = 0.001 nm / 17.1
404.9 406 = -0.209 nm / 20.4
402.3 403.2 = -0.192 nm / 20.8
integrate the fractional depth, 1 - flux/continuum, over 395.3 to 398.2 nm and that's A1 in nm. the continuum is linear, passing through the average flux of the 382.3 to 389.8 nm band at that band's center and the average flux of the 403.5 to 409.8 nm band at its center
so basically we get 0.54 nm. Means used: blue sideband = 16.4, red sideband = 19.1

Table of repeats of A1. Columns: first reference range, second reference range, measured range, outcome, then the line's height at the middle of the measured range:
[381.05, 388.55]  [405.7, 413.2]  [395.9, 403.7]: -0.31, 17.8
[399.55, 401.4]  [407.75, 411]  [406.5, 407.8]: -0.09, 17.8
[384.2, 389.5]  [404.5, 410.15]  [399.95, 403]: -0.43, 18.5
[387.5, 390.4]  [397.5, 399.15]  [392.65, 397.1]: 0.74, 17.7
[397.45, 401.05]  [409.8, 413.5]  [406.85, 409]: -0.06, 18.3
